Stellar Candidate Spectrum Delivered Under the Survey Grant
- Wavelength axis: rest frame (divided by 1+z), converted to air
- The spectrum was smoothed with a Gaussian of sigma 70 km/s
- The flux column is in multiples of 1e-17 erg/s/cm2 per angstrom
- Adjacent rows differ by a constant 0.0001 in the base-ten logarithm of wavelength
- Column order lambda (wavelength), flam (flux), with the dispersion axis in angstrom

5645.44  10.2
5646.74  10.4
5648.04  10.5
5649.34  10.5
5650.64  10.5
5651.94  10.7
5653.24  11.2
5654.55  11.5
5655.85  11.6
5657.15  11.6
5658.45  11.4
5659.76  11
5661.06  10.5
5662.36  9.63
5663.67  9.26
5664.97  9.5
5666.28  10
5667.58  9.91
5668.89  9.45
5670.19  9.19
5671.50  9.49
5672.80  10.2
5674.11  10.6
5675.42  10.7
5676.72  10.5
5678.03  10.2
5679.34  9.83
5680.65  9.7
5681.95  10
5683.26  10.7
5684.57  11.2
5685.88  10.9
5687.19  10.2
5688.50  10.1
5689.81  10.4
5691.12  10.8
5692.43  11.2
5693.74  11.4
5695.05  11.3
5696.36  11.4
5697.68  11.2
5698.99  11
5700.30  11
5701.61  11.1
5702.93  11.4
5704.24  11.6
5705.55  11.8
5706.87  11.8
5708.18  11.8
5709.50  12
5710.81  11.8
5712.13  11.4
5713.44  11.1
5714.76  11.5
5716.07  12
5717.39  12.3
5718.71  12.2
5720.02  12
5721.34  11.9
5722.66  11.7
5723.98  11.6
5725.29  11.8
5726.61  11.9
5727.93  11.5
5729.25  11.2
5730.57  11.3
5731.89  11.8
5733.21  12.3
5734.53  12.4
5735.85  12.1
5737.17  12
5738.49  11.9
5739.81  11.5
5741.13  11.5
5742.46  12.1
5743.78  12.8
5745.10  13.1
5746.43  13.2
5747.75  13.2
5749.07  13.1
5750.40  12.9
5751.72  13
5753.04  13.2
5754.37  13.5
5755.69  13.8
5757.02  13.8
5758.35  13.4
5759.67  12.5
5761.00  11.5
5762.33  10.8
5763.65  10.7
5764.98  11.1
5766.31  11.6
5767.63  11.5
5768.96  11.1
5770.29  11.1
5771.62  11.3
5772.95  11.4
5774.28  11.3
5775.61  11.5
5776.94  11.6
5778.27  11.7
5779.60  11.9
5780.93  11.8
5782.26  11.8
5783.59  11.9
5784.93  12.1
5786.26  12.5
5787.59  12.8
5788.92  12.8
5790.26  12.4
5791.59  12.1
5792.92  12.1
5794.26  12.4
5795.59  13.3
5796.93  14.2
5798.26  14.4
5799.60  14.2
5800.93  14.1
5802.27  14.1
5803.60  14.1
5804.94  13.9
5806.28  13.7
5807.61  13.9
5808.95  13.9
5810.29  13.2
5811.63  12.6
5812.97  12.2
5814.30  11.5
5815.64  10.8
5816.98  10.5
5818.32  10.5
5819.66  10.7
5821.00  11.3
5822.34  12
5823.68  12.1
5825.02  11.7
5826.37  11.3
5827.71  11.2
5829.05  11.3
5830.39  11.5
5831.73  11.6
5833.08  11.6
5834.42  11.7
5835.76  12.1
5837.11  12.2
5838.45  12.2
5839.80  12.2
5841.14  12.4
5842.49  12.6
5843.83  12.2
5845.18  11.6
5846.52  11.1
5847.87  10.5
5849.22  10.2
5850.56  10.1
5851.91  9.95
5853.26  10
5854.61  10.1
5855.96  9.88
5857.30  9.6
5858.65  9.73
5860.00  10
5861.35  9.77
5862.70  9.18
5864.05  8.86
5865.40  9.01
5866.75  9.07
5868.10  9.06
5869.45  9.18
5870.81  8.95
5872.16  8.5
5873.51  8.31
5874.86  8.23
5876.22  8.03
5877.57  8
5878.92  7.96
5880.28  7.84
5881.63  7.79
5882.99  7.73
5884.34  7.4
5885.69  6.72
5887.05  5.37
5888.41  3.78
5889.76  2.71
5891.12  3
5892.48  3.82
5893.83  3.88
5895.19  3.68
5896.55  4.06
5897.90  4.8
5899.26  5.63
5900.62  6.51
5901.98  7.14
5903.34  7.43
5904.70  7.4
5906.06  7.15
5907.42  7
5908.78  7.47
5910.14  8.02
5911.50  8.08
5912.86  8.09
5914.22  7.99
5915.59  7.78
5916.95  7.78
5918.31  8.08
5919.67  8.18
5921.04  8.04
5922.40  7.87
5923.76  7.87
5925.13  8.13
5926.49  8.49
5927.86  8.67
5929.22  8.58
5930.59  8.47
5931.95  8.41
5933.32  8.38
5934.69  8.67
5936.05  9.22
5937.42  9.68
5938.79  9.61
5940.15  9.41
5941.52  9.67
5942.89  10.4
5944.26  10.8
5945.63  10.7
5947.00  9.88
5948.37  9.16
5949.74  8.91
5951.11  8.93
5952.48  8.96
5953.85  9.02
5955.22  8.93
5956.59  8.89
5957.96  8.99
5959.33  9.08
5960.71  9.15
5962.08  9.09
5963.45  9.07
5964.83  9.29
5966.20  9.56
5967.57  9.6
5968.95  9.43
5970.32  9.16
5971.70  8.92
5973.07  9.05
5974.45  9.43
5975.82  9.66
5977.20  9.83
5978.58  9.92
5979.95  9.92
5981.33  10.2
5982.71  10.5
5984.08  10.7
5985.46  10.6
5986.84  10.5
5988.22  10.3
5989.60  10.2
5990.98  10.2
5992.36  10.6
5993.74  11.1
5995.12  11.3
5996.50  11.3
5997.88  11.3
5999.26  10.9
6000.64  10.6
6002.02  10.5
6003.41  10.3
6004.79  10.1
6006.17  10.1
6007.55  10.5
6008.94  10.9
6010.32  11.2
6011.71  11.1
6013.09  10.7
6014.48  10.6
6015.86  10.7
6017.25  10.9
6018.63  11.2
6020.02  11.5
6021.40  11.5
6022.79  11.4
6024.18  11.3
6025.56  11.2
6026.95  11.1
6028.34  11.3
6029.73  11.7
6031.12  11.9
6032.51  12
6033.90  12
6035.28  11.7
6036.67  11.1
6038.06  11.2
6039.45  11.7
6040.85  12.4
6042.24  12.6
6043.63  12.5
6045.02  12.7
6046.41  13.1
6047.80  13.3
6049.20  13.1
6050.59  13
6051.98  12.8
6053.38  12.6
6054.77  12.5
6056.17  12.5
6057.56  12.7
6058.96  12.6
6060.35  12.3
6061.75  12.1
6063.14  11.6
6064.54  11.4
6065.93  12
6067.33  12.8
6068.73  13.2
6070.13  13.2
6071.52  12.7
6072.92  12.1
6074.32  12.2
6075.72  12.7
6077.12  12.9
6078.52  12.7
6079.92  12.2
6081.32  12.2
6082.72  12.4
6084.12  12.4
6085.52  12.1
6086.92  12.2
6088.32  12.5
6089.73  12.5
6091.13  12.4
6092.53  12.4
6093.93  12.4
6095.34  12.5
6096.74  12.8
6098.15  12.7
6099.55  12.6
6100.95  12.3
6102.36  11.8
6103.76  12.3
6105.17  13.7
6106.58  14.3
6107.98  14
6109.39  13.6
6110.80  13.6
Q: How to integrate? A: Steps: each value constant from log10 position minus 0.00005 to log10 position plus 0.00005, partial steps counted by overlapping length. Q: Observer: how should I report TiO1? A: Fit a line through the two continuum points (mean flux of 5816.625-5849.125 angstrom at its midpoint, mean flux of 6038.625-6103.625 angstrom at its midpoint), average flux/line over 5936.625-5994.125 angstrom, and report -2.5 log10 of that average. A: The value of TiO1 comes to 0.24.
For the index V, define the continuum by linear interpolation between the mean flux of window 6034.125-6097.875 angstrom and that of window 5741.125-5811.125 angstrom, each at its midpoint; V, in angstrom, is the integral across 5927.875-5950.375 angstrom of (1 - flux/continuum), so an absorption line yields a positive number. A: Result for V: 5.66 angstrom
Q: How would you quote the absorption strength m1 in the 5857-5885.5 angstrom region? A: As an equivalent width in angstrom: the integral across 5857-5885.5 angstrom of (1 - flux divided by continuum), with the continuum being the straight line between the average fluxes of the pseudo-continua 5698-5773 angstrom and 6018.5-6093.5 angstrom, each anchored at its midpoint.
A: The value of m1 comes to 8.1 angstrom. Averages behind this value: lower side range 12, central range 8.63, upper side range 12.2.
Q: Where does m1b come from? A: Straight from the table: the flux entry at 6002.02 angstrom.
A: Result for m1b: 10.5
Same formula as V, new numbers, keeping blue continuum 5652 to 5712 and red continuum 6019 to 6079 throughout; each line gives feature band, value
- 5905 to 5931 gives 8.25 angstrom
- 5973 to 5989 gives 2.47 angstrom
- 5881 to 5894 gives 7.08 angstrom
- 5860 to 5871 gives 2.18 angstrom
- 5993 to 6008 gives 1.60 angstrom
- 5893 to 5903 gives 5.56 angstrom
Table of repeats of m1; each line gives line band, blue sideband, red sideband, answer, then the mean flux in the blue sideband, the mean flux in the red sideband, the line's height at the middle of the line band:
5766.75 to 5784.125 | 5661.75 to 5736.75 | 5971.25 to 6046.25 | -0.8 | 11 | 10.9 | 11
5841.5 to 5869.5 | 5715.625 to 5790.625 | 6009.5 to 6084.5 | 4.5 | 12.1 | 12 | 12.1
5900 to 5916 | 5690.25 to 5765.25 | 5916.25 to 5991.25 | 3.8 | 12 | 9.27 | 9.81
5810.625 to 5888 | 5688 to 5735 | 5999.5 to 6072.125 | 9.8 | 11.5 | 11.8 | 11.6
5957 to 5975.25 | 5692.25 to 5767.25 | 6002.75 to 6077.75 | 4.1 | 12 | 11.9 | 11.9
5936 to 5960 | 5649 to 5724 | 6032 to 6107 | 5.0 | 10.9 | 12.5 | 12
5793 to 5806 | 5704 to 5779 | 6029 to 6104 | -1.8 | 12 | 12.4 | 12.1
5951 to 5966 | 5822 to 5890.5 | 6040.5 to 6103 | 2.7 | 9.7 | 12.5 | 11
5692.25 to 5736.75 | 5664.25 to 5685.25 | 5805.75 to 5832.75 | -4.6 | 10.1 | 11.9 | 10.6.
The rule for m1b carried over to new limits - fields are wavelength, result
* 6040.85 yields 12.4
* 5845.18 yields 11.6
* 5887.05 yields 5.37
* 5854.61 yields 10.1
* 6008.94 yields 10.9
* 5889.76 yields 2.71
